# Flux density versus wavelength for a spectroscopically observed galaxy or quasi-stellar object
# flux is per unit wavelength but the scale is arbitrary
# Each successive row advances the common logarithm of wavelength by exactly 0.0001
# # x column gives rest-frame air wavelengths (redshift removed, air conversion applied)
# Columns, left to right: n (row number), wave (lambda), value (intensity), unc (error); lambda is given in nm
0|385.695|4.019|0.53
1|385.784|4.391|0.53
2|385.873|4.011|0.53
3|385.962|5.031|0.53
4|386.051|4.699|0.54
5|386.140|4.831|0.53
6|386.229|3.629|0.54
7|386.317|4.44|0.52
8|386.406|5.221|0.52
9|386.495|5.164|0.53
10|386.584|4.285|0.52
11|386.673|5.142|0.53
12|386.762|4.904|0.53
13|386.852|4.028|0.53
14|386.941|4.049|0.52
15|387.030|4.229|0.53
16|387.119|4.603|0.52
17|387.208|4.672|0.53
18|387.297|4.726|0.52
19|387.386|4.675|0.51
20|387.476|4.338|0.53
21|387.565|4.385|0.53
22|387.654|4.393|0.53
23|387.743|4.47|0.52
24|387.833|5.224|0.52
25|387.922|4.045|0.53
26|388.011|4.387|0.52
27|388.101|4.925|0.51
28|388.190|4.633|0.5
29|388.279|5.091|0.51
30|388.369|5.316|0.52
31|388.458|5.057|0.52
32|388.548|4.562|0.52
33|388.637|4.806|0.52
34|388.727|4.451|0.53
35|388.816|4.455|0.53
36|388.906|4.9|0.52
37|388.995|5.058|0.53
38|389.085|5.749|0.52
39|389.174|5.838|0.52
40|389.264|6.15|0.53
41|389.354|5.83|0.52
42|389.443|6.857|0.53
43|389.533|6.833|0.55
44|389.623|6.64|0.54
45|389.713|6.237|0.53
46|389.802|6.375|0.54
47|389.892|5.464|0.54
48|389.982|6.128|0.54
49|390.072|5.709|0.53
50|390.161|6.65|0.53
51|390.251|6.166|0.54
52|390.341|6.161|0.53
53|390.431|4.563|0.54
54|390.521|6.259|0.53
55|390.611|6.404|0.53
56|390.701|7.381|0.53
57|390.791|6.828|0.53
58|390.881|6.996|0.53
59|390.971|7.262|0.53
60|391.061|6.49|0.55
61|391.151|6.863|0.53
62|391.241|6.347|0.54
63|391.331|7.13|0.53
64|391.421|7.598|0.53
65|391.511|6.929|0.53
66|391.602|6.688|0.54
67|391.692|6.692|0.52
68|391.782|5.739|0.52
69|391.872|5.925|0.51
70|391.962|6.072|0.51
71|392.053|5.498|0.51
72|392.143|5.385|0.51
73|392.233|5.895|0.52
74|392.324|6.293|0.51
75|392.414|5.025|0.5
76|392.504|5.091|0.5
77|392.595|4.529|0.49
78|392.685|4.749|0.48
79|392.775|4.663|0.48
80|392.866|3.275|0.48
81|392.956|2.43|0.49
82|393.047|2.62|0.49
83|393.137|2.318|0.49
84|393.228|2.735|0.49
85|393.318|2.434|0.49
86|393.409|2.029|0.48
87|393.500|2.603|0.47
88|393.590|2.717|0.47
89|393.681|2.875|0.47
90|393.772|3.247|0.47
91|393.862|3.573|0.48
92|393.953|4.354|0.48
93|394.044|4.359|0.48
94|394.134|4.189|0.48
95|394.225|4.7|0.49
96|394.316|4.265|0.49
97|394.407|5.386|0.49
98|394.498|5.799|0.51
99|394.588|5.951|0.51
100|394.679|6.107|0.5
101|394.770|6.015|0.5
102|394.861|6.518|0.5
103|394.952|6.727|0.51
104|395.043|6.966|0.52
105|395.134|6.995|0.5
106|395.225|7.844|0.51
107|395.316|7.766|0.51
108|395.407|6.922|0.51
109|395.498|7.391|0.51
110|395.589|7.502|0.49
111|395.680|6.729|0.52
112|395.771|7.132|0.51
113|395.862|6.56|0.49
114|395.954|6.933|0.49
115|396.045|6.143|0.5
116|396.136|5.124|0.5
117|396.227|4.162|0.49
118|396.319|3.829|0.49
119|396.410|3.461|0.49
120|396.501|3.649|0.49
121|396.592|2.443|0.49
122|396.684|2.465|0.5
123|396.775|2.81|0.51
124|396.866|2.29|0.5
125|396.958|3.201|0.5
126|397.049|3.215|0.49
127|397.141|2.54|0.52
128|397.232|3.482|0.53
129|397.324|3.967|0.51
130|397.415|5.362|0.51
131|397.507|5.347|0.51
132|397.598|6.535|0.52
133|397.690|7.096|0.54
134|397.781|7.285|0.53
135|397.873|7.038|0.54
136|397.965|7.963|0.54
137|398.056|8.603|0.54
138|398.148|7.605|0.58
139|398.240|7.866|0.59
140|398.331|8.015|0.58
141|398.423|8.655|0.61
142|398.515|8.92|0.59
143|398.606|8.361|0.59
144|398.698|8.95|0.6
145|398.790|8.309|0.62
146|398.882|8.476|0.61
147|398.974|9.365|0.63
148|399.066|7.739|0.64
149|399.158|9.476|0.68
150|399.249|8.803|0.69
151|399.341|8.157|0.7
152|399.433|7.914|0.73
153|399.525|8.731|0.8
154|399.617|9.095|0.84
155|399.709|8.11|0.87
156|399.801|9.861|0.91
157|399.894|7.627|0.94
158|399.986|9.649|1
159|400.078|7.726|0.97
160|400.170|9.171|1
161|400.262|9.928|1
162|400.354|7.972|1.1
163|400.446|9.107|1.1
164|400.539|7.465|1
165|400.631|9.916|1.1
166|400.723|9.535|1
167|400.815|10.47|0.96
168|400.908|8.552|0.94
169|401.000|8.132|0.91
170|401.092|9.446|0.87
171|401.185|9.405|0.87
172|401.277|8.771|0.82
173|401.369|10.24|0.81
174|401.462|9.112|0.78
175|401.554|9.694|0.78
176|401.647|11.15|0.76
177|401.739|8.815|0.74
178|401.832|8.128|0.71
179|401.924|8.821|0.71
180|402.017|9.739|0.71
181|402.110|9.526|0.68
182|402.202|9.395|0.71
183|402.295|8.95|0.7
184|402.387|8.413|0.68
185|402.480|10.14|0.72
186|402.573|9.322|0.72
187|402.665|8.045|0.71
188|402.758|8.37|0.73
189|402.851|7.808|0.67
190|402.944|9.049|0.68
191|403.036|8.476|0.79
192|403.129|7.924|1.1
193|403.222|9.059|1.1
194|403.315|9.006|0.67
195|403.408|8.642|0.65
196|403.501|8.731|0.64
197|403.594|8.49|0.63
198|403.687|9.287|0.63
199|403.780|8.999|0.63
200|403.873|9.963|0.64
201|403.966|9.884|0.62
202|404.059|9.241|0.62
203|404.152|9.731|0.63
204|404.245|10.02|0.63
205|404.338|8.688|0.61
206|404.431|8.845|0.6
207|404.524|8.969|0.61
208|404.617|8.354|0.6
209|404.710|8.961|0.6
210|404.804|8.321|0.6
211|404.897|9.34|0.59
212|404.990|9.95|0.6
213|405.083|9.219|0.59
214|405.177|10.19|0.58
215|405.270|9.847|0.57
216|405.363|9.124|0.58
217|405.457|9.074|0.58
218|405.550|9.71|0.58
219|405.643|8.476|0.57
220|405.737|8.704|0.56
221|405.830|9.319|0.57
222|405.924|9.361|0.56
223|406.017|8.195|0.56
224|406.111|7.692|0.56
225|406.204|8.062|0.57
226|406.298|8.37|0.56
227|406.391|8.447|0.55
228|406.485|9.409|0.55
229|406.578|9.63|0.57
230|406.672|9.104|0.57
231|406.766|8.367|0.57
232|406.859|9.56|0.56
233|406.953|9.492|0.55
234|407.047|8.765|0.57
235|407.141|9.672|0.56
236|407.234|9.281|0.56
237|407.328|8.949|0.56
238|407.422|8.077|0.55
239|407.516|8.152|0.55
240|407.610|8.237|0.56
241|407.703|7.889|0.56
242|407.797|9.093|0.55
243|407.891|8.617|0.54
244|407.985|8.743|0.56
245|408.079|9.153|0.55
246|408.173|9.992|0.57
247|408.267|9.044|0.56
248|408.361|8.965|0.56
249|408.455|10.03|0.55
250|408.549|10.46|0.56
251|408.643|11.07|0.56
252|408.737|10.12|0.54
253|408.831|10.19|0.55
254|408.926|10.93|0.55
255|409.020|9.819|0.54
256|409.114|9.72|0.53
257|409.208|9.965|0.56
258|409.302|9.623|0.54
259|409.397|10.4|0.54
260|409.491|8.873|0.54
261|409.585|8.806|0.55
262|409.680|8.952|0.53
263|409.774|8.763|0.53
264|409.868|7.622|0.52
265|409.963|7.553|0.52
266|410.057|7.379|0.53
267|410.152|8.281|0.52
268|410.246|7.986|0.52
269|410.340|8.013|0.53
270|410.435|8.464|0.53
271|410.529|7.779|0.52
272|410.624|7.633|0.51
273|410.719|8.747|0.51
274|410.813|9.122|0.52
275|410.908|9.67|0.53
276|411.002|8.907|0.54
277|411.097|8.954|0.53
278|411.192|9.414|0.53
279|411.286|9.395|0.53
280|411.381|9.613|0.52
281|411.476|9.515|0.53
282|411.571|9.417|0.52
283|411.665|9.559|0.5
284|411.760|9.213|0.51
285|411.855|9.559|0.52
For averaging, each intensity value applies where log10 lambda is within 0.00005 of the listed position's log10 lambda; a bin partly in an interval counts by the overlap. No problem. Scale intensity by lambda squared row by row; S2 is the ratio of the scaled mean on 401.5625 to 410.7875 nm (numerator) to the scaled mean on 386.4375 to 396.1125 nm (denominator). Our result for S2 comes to 1.8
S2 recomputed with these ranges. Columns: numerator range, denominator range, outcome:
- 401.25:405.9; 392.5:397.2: 2.06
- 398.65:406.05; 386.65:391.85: 1.72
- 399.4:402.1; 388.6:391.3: 1.57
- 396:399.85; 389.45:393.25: 1.16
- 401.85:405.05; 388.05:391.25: 1.65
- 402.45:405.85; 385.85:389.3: 2.08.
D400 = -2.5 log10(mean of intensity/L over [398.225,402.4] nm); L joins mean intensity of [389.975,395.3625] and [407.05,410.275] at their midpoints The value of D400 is -0.24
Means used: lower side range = 5.38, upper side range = 9.13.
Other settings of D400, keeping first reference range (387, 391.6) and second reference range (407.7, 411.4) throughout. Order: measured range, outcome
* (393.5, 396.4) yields 0.19 mag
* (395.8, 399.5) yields 0.15 mag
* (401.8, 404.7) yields -0.12 mag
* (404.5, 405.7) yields -0.11 mag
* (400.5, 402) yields -0.20 mag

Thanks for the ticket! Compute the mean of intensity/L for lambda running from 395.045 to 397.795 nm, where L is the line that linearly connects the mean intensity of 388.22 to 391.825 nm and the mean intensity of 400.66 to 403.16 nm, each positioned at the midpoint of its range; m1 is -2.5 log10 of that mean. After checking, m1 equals 0.42 mag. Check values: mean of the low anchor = 6.06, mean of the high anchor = 9.1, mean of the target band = 5.21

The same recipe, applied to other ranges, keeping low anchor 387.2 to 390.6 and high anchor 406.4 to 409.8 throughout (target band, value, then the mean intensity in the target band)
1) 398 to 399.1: -0.15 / 8.41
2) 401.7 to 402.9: -0.10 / 8.88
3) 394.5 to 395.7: -0.03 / 6.85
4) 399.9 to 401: -0.16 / 8.96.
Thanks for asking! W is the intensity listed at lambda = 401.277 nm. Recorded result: 8.771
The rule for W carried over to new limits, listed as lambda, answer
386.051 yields 4.699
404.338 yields 8.688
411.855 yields 9.559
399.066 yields 7.739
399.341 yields 8.157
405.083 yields 9.219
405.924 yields 9.361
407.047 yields 8.765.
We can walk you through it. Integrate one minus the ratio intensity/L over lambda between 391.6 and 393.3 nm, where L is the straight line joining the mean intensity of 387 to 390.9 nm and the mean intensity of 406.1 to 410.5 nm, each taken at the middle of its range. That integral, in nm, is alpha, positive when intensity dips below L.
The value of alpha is 0.37 nm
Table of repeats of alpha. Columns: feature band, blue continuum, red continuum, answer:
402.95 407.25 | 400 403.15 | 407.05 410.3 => 0.02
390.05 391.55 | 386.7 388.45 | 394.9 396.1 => -0.27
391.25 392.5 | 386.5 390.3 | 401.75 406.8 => -0.04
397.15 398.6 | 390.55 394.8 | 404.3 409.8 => -0.06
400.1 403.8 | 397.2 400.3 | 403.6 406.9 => -0.23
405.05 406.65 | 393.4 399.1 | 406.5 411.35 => -0.14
